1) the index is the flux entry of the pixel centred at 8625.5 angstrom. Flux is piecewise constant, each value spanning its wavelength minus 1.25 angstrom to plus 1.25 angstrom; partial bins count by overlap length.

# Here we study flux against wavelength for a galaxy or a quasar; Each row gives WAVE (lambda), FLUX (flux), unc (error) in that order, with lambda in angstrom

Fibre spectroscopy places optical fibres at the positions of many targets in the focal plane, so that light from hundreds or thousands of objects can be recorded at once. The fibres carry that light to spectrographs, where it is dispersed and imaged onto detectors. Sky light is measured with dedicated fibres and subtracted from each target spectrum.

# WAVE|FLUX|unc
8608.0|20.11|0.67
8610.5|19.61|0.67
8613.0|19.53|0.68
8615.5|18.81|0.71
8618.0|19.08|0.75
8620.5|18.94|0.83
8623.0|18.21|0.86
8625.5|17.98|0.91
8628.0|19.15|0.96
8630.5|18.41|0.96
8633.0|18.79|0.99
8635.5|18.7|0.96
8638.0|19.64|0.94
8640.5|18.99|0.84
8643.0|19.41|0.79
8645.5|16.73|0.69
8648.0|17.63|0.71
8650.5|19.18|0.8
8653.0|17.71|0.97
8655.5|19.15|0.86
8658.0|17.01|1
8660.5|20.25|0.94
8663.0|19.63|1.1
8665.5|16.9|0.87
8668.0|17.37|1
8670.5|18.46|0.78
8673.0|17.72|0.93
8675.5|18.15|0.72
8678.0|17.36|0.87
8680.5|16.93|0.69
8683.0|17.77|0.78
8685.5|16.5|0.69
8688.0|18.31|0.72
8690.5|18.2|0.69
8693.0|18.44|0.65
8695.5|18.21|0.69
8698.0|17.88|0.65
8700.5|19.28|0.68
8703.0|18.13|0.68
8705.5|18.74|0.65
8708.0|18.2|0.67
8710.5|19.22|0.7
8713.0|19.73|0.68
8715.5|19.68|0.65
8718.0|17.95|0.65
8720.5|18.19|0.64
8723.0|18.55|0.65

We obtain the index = 17.98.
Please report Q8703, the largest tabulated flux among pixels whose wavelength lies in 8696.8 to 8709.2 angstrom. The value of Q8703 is 19.28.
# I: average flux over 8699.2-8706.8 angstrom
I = 18.7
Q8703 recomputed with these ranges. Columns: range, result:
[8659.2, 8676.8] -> 20.25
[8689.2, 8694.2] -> 18.44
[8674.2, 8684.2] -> 18.15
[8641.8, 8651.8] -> 19.41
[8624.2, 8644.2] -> 19.64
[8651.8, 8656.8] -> 19.15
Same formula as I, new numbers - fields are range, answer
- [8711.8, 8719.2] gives 19.1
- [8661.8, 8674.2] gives 18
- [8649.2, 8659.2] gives 18.3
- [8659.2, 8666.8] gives 18.9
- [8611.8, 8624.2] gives 18.9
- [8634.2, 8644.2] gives 19.2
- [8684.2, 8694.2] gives 17.9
